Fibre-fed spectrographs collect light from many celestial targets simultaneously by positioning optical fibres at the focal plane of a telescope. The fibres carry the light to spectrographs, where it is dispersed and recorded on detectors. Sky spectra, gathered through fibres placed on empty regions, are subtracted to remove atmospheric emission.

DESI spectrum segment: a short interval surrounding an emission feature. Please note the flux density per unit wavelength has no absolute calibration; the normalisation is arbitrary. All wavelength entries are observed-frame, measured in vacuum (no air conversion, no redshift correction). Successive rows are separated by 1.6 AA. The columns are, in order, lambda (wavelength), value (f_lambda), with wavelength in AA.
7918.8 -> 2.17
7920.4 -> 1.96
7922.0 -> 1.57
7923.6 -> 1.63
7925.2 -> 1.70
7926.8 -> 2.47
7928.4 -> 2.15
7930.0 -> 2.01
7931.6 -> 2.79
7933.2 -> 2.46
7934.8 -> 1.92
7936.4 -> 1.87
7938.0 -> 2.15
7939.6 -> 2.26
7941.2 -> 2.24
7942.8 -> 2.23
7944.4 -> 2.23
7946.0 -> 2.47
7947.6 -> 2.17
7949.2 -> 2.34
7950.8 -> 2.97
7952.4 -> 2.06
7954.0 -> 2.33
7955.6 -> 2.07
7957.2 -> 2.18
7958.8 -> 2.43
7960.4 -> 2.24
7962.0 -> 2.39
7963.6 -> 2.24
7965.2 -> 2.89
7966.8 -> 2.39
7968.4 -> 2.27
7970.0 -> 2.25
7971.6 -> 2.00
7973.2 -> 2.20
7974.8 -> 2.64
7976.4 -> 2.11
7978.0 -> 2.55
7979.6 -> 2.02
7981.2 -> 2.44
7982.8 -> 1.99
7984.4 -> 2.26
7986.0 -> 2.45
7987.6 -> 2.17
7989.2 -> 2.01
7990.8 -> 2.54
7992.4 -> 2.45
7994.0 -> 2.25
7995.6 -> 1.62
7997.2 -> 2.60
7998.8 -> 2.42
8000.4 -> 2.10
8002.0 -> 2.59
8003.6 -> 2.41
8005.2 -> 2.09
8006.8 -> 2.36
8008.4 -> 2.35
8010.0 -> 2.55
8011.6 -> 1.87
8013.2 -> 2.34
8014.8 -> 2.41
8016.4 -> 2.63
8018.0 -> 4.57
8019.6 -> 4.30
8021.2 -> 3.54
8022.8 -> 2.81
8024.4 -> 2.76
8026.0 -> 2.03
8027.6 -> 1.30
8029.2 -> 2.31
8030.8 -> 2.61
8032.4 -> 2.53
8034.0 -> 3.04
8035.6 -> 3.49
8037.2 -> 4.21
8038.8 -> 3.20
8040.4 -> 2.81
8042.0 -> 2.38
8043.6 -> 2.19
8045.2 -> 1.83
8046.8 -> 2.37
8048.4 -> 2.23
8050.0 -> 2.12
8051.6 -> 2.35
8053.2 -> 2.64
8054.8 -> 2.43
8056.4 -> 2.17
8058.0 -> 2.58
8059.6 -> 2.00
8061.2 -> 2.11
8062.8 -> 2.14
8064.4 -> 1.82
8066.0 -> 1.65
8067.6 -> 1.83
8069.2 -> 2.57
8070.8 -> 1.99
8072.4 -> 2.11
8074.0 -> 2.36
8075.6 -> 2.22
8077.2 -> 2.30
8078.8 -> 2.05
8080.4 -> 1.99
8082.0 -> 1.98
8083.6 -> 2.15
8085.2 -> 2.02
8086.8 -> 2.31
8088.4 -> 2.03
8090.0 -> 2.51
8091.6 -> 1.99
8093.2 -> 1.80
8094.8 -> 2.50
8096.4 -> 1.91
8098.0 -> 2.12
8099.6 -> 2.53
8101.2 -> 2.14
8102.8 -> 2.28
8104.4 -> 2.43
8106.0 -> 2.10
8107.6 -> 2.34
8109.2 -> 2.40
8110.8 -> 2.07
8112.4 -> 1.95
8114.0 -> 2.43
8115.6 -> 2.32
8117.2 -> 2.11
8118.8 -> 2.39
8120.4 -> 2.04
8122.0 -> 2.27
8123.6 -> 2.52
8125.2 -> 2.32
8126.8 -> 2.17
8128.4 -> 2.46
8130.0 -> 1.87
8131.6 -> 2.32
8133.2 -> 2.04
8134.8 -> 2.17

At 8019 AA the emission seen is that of [S II] 6716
